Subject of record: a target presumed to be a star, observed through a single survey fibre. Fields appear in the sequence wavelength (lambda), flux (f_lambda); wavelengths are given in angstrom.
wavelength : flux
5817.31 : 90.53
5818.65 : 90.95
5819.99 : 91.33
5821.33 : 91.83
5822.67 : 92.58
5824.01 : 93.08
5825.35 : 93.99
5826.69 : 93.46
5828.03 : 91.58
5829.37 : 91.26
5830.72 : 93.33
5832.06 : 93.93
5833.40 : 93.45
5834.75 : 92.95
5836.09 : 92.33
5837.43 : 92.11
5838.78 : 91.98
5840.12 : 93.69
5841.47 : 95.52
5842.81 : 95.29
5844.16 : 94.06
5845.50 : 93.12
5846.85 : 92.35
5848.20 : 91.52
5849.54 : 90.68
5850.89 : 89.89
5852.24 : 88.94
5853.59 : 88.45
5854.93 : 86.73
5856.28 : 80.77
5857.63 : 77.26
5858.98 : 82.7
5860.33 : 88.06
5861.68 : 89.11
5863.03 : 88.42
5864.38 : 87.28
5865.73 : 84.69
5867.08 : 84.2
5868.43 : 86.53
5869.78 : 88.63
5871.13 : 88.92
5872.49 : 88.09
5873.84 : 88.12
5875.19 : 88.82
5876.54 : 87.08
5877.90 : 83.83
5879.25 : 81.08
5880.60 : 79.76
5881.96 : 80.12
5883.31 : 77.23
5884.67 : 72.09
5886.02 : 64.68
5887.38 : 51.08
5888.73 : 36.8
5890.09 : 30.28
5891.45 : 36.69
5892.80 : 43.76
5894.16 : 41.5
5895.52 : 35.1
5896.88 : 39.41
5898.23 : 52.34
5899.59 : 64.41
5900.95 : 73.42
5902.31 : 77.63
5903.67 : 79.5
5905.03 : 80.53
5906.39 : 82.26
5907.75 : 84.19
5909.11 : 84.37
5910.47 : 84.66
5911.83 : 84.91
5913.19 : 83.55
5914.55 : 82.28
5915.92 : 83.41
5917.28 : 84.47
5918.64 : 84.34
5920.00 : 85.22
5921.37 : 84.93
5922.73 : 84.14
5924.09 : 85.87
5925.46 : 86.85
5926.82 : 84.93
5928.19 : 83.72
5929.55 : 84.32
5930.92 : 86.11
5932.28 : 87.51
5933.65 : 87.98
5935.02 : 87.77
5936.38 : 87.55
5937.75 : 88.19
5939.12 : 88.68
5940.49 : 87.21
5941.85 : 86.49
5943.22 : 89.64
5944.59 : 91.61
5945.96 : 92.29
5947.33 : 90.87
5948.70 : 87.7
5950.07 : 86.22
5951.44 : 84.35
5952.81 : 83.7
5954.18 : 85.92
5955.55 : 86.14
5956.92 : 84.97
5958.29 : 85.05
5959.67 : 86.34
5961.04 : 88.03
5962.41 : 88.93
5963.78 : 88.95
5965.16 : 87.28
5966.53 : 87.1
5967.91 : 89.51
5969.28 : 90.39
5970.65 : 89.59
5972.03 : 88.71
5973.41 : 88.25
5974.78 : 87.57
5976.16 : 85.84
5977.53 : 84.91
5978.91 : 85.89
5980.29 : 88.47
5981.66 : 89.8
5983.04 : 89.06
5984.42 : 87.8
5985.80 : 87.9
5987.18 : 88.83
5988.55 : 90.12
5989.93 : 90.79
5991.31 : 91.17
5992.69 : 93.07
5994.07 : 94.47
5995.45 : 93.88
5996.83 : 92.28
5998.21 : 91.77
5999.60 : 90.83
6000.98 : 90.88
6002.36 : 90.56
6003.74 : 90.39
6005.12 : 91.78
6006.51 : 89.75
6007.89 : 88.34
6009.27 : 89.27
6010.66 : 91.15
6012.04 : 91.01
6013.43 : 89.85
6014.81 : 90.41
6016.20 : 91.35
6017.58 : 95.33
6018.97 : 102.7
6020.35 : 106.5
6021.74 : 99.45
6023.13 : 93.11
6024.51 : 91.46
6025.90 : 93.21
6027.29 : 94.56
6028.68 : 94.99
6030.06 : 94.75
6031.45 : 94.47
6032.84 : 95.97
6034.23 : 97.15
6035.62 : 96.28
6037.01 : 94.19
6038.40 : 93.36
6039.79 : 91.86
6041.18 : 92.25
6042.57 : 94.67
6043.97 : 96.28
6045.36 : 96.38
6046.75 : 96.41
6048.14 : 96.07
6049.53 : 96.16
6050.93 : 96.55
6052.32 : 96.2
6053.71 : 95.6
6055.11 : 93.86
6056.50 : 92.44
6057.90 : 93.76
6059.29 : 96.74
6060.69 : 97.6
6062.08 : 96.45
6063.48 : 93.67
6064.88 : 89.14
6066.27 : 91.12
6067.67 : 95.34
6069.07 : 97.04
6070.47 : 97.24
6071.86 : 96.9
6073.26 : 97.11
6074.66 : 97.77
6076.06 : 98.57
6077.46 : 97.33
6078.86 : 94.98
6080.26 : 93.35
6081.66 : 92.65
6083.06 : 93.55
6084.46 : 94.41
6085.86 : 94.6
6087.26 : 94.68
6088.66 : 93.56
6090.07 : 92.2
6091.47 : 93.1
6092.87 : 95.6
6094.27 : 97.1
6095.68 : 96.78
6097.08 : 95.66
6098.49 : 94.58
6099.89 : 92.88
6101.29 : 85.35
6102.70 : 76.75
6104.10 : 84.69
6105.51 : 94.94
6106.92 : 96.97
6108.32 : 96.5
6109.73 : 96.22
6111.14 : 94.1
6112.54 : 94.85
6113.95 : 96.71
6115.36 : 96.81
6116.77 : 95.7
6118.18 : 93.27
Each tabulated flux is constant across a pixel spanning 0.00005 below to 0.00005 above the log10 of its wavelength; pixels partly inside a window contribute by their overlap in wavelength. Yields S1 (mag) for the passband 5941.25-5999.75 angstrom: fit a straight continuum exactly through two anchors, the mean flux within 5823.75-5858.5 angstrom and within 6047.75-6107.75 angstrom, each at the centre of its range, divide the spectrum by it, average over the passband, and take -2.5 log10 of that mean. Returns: 0.05 mag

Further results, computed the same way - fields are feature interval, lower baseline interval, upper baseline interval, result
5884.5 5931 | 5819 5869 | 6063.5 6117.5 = 0.276 mag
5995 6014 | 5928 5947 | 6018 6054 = 0.030 mag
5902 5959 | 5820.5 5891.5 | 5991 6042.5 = 0.040 mag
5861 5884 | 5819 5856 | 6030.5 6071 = 0.087 mag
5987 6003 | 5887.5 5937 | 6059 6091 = -0.091 mag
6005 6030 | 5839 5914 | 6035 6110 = -0.047 mag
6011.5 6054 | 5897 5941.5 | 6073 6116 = -0.062 mag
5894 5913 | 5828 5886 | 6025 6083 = 0.267 mag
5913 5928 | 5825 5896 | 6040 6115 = 0.006 mag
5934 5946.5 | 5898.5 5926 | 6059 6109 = -0.065 mag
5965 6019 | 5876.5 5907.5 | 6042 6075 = -0.098 mag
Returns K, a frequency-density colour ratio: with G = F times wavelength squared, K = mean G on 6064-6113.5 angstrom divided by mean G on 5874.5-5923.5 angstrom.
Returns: 1.41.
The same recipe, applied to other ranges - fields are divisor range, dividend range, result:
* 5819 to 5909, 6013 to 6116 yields 1.26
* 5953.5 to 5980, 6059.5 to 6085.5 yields 1.13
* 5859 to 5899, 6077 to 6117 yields 1.43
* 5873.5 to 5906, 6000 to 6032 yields 1.51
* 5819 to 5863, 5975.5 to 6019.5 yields 1.05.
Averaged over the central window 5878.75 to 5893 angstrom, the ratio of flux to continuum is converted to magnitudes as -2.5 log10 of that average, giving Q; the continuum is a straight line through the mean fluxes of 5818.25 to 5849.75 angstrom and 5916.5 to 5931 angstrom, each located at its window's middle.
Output 0.43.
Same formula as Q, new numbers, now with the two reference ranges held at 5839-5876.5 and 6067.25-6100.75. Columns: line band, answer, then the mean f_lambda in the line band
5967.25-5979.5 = 0.05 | 87.9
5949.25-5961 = 0.07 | 85.5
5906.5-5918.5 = 0.08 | 83.9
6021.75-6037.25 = -0.01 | 94.8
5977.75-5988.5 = 0.05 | 88.2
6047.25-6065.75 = -0.01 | 94.9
